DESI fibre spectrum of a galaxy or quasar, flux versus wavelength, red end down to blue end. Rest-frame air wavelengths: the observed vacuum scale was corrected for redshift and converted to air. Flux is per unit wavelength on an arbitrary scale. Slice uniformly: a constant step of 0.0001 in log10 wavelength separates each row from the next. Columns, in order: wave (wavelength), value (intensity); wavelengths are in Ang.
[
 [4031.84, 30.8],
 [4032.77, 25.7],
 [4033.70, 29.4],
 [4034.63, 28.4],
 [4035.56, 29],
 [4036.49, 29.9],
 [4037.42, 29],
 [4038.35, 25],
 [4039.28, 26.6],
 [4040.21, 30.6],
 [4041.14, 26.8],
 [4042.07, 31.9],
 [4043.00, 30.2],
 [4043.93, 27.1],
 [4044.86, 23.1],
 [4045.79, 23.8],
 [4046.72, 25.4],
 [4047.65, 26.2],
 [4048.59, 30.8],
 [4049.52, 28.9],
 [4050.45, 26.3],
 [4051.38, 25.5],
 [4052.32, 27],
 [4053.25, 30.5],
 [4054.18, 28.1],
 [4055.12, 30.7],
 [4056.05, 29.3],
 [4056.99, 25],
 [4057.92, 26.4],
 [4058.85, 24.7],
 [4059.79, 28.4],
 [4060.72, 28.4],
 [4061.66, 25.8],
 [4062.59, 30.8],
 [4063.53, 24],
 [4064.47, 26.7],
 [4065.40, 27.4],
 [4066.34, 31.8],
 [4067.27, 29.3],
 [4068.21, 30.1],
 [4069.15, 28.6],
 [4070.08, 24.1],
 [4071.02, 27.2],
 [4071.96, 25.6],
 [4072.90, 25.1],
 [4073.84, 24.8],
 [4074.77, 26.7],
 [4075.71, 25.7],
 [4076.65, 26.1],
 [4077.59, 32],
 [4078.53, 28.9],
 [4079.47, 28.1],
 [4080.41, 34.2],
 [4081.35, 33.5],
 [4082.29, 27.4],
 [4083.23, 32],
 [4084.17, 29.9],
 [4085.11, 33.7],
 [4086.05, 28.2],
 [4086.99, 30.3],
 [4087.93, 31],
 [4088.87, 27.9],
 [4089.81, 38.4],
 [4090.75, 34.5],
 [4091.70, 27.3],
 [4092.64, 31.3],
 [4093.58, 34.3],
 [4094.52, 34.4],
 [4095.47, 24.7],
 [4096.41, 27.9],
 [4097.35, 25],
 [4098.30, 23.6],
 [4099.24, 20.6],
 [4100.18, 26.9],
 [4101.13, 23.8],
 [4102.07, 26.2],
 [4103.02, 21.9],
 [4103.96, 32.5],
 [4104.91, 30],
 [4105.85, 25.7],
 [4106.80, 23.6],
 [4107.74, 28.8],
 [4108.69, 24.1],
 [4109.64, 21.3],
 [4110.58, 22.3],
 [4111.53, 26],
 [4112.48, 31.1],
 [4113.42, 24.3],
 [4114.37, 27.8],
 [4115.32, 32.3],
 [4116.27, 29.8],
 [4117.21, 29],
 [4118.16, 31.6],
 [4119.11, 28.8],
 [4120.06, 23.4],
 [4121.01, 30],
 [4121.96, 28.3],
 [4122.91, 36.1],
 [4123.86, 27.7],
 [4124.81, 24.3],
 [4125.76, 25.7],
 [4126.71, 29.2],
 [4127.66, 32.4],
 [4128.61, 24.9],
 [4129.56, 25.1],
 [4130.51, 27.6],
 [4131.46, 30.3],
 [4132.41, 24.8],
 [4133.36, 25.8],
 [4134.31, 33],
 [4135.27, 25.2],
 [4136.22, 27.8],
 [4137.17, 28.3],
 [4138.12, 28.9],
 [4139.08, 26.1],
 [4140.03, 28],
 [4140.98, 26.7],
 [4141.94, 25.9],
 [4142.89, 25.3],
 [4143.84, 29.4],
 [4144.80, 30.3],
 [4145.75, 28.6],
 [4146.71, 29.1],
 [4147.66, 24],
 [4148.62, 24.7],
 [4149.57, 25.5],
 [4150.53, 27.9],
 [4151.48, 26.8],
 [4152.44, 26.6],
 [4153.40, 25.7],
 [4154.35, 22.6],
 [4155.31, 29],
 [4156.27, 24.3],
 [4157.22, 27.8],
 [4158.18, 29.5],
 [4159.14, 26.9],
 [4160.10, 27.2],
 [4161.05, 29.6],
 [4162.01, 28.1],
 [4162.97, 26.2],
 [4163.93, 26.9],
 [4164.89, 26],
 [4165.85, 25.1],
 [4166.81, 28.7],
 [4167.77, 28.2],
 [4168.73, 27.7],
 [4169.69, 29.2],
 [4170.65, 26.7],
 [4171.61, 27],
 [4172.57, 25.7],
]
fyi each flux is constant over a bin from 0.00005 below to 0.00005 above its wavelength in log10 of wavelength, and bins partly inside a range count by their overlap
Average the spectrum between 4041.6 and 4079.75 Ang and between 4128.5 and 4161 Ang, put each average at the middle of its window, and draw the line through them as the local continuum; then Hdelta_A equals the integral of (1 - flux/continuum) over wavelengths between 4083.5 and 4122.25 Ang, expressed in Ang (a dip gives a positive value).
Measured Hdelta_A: -1.2 Ang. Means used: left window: 27.5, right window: 27.1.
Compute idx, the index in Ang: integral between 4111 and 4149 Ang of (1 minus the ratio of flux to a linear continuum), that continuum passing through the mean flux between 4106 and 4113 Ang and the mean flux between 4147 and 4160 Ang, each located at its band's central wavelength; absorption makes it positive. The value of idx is -3.2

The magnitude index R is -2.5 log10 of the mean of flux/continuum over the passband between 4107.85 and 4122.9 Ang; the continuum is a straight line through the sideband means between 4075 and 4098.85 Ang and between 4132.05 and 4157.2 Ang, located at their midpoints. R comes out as 0.03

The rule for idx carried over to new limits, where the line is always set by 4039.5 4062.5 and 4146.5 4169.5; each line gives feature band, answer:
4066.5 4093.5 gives -2.04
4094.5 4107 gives 0.59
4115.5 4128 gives -0.87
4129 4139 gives -0.22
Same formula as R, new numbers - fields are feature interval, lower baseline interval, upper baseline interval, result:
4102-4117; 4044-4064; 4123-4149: 0.02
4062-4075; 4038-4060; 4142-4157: 0.00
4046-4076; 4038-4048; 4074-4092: 0.04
